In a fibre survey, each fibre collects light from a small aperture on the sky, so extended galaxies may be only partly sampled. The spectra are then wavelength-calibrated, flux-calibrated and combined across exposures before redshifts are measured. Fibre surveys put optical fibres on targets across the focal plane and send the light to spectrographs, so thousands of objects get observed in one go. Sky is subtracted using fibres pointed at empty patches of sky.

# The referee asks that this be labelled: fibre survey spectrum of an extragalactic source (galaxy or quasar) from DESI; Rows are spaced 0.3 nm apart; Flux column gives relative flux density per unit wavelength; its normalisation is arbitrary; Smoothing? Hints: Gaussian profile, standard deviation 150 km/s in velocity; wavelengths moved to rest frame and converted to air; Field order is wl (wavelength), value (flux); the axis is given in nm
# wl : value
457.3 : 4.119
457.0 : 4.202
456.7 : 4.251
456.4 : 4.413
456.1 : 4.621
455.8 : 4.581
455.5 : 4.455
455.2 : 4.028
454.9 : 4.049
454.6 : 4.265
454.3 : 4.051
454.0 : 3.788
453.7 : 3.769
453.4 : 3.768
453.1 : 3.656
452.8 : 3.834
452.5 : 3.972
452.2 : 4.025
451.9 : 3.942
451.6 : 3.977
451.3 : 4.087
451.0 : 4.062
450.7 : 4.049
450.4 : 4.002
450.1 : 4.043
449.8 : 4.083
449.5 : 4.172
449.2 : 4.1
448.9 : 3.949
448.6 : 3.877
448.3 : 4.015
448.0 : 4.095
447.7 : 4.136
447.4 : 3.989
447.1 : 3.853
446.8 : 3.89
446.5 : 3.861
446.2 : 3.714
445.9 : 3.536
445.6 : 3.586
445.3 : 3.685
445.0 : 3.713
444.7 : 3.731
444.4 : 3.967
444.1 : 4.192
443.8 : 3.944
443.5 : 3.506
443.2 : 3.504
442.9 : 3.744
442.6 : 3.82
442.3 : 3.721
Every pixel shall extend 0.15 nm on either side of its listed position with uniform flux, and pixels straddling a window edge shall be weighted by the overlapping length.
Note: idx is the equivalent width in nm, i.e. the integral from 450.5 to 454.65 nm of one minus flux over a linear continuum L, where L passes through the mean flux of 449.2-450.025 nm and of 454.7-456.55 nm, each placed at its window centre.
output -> 0.29 nm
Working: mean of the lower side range 4.11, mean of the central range 3.94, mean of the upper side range 4.36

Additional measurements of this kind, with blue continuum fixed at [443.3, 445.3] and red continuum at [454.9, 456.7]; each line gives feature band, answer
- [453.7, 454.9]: 0.08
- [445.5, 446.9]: 0.07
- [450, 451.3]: 0.03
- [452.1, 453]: 0.06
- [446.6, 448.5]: -0.01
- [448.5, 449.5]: 0.01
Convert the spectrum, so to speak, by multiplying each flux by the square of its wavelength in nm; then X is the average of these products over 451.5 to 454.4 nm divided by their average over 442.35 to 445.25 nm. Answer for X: 1.1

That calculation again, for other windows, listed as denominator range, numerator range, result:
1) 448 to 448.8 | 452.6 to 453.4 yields 0.97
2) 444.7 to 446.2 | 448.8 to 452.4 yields 1.13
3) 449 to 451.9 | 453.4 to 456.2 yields 1.04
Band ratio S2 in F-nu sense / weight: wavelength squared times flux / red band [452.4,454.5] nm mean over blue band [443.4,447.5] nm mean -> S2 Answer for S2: 1.0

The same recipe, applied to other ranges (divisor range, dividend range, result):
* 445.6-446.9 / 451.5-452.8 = 1.09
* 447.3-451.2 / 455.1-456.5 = 1.13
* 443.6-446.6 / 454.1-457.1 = 1.19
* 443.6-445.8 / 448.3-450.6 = 1.08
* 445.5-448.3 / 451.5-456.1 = 1.08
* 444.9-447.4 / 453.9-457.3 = 1.18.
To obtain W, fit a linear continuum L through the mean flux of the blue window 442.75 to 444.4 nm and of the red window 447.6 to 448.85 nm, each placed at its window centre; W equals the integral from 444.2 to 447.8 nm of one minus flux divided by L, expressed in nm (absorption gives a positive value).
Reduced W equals 0.10 nm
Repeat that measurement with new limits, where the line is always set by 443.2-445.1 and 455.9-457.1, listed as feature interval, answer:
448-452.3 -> 0.068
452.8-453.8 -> 0.117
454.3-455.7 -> 0.039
